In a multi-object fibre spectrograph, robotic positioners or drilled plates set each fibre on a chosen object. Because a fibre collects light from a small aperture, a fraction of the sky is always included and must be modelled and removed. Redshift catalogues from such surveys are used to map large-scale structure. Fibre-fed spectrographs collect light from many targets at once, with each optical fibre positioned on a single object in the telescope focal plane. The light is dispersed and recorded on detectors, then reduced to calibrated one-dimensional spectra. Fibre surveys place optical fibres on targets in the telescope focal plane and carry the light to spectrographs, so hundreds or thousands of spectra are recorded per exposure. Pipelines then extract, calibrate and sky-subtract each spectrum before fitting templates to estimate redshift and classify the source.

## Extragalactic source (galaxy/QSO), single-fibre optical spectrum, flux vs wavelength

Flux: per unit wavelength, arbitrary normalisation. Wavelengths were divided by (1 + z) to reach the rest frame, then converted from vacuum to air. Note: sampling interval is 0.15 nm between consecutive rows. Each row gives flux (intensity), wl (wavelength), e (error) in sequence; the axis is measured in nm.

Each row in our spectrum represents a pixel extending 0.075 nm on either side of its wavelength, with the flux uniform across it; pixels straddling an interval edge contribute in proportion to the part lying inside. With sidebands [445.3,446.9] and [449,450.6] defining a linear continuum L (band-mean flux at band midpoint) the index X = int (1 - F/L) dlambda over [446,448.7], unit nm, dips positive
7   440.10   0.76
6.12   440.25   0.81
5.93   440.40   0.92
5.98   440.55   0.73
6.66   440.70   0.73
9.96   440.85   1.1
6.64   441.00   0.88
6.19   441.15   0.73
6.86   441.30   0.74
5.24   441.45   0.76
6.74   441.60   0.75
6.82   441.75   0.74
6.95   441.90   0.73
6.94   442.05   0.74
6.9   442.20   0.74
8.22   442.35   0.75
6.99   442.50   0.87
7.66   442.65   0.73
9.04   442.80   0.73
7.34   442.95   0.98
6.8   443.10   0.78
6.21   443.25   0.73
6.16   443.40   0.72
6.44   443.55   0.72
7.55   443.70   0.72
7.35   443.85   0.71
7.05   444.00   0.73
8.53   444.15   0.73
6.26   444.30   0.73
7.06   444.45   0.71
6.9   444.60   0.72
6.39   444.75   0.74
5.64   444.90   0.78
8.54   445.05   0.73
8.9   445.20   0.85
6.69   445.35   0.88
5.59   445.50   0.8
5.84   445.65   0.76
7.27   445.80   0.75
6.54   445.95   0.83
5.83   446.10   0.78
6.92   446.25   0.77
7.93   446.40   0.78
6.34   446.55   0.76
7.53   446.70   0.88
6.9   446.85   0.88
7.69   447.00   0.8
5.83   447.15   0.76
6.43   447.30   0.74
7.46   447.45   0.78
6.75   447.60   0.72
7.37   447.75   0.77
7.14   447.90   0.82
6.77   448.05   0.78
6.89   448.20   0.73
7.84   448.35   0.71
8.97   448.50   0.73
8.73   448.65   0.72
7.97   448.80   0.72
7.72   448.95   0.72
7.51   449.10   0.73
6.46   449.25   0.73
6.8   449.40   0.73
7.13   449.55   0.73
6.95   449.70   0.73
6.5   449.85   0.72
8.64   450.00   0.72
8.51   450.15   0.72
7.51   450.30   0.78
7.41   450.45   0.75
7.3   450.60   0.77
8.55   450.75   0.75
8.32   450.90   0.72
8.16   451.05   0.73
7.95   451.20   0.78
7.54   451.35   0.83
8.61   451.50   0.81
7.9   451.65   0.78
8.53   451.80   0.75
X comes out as -0.103 nm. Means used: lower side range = 6.67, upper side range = 7.35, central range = 7.16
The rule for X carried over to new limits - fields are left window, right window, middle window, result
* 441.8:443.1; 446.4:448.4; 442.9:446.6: 0.19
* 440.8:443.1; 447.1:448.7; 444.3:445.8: 0.08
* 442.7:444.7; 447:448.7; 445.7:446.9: 0.06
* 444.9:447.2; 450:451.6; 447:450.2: 0.07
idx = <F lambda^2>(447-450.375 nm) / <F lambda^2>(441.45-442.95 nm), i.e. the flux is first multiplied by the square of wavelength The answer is 1.0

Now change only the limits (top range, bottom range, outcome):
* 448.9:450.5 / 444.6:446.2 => 1.12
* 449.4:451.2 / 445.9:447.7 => 1.14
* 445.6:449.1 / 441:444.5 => 1.05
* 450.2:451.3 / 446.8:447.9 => 1.16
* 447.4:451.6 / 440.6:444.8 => 1.11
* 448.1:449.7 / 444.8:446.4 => 1.12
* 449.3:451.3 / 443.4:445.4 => 1.10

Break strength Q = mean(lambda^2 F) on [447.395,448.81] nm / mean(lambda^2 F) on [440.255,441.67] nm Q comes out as 1.2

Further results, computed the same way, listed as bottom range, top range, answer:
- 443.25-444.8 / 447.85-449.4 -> 1.11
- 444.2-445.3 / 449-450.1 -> 1.03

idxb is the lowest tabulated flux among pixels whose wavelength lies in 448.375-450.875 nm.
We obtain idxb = 6.46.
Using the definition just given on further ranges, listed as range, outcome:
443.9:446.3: 5.59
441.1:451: 5.24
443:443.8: 6.16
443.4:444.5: 6.26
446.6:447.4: 5.83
